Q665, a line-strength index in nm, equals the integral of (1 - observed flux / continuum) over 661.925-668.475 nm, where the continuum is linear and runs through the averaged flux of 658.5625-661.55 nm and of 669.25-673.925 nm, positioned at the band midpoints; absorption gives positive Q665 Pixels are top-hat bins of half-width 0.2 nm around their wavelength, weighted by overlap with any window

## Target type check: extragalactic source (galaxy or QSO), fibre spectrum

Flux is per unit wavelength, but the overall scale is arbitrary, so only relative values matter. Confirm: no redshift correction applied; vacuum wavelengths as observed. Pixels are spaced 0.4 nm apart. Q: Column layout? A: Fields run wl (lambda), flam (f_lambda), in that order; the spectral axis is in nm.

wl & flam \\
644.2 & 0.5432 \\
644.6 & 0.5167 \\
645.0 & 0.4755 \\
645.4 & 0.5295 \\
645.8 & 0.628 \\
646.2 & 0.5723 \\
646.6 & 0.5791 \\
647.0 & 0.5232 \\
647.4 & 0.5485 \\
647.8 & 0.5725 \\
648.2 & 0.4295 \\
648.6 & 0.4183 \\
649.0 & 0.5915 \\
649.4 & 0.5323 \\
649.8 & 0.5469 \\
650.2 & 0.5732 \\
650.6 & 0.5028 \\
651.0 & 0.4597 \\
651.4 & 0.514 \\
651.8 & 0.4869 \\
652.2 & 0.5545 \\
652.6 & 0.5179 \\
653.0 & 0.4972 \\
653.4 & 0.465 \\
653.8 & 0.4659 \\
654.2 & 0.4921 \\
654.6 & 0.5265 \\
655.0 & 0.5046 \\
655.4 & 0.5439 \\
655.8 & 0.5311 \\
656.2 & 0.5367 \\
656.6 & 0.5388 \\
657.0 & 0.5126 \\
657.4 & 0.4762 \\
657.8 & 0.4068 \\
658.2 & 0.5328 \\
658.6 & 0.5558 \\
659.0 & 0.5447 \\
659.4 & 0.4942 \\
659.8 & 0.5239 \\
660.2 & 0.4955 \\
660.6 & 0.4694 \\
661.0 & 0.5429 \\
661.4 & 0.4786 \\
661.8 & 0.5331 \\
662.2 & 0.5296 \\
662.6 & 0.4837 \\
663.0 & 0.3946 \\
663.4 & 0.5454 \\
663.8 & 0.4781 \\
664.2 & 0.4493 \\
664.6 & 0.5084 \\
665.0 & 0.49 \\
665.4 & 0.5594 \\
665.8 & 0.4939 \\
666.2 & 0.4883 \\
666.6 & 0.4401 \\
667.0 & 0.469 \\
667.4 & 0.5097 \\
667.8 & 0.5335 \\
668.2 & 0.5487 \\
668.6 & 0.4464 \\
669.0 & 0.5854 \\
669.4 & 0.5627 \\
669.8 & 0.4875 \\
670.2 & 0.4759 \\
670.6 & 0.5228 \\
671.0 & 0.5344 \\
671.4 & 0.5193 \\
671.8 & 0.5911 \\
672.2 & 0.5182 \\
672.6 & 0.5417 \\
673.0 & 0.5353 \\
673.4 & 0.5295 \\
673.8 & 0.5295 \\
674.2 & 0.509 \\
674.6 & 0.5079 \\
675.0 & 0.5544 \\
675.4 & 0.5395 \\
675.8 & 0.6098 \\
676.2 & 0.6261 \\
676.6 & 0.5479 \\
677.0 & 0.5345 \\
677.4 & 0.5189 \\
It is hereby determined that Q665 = 0.304 nm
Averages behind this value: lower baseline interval 0.511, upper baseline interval 0.529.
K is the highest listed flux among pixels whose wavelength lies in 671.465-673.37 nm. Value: 0.5911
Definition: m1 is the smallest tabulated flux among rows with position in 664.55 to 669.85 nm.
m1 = 0.4401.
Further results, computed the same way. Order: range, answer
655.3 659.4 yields 0.4068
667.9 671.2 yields 0.4464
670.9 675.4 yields 0.5079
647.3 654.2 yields 0.4183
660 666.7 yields 0.3946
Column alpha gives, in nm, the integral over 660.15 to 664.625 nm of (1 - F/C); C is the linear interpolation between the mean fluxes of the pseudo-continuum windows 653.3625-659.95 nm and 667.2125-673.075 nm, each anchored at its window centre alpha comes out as 0.22 nm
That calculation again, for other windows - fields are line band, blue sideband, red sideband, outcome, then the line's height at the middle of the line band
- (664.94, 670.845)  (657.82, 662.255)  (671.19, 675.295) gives 0.195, 0.525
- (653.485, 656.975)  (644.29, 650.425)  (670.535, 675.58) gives 0.128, 0.535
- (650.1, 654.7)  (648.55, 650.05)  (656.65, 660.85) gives 0.188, 0.524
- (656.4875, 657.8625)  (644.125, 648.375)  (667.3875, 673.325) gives 0.119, 0.534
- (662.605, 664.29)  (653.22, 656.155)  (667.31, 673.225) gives 0.157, 0.518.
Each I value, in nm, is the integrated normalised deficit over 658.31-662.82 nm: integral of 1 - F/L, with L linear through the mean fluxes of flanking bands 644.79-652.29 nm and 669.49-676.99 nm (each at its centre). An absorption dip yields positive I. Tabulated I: 0.16 nm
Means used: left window 0.528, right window 0.538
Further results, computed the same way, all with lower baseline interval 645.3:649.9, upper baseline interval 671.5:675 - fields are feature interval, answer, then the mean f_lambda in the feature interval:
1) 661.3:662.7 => 0.07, 0.51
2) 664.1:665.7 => 0.09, 0.505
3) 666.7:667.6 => 0.09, 0.484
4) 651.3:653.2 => 0.09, 0.514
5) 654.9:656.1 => 0.02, 0.529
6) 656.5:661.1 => 0.26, 0.506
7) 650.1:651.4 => 0.08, 0.508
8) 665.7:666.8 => 0.13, 0.472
